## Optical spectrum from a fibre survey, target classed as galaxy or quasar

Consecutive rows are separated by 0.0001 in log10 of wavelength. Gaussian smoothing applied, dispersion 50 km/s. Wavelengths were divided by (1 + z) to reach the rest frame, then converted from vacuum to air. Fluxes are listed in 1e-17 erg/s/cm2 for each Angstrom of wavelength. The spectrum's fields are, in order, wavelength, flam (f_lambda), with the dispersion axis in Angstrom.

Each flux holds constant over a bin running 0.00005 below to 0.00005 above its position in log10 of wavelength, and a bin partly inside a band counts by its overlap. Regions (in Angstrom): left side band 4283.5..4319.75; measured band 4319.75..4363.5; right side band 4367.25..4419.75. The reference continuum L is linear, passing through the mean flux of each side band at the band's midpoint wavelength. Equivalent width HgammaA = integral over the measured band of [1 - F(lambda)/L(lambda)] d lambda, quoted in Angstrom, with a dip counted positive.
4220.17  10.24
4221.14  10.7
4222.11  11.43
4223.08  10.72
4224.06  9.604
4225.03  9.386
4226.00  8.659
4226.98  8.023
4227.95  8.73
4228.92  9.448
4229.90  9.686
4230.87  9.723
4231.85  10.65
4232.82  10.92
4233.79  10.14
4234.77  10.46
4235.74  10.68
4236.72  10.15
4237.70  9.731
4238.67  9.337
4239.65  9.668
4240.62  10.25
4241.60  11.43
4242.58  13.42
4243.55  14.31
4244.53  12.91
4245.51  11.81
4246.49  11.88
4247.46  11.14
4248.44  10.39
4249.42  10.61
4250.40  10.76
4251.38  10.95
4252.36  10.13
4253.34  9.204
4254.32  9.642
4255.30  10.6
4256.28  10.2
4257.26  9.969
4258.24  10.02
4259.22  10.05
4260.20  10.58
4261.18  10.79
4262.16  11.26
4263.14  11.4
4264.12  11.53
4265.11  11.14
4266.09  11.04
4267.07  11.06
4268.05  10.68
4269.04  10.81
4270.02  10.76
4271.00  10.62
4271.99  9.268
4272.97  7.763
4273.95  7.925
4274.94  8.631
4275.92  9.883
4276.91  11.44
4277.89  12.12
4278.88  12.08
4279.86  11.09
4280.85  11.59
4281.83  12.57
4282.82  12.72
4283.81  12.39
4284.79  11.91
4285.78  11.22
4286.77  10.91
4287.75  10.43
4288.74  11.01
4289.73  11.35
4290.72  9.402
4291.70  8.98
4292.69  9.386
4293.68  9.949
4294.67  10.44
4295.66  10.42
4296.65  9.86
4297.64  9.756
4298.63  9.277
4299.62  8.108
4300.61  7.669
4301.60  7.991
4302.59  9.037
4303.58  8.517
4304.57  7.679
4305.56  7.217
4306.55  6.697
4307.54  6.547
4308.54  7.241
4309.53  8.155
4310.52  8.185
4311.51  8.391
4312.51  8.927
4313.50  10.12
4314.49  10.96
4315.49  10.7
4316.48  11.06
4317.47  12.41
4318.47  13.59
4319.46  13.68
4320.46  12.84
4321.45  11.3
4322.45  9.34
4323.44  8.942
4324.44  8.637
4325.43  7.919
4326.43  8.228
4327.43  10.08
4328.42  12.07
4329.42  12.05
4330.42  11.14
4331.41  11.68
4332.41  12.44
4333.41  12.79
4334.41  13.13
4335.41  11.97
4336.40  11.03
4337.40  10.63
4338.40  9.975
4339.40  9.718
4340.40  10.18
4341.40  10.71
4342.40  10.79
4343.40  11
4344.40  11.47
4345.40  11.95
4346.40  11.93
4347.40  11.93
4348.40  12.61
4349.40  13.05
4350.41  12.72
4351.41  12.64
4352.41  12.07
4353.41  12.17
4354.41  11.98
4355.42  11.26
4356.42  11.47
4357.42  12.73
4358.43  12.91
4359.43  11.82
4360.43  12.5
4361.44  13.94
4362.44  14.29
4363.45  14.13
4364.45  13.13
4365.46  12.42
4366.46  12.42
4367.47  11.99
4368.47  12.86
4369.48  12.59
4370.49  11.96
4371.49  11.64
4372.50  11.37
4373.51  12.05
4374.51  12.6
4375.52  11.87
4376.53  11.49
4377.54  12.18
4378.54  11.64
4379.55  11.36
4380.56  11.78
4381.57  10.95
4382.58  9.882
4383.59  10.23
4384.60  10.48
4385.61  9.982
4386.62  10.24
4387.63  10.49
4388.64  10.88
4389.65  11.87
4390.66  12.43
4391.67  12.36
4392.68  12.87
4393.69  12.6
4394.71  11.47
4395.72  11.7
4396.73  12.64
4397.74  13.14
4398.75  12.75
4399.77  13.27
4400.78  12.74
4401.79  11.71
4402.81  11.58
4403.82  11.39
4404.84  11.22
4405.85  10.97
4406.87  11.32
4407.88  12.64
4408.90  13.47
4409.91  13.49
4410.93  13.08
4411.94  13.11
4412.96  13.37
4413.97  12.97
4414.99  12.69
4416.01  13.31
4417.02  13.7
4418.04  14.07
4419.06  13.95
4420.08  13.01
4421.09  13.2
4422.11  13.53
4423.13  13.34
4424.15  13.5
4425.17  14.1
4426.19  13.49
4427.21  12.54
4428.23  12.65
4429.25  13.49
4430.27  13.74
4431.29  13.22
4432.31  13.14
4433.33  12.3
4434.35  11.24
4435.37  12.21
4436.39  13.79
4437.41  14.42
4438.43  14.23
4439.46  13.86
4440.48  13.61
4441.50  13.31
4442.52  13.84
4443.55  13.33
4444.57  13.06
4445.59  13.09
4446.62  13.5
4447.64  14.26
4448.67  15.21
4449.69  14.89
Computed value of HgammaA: -3.2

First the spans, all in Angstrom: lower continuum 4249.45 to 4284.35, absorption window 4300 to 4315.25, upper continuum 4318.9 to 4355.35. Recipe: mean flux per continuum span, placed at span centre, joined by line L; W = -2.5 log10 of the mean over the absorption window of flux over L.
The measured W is 0.31 mag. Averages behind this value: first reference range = 10.7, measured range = 8.26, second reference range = 11.3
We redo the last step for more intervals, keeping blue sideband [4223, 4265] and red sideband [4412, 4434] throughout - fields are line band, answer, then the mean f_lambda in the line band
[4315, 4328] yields 0.098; 10.7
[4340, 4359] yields 0.023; 11.9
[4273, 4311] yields 0.157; 9.71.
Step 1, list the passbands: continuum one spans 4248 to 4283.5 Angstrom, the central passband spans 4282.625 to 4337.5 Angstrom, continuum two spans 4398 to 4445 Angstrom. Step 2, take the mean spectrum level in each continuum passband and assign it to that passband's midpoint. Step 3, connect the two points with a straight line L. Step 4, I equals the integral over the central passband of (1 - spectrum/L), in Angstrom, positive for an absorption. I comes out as 5.6 Angstrom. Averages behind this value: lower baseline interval 10.6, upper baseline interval 13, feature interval 10.1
